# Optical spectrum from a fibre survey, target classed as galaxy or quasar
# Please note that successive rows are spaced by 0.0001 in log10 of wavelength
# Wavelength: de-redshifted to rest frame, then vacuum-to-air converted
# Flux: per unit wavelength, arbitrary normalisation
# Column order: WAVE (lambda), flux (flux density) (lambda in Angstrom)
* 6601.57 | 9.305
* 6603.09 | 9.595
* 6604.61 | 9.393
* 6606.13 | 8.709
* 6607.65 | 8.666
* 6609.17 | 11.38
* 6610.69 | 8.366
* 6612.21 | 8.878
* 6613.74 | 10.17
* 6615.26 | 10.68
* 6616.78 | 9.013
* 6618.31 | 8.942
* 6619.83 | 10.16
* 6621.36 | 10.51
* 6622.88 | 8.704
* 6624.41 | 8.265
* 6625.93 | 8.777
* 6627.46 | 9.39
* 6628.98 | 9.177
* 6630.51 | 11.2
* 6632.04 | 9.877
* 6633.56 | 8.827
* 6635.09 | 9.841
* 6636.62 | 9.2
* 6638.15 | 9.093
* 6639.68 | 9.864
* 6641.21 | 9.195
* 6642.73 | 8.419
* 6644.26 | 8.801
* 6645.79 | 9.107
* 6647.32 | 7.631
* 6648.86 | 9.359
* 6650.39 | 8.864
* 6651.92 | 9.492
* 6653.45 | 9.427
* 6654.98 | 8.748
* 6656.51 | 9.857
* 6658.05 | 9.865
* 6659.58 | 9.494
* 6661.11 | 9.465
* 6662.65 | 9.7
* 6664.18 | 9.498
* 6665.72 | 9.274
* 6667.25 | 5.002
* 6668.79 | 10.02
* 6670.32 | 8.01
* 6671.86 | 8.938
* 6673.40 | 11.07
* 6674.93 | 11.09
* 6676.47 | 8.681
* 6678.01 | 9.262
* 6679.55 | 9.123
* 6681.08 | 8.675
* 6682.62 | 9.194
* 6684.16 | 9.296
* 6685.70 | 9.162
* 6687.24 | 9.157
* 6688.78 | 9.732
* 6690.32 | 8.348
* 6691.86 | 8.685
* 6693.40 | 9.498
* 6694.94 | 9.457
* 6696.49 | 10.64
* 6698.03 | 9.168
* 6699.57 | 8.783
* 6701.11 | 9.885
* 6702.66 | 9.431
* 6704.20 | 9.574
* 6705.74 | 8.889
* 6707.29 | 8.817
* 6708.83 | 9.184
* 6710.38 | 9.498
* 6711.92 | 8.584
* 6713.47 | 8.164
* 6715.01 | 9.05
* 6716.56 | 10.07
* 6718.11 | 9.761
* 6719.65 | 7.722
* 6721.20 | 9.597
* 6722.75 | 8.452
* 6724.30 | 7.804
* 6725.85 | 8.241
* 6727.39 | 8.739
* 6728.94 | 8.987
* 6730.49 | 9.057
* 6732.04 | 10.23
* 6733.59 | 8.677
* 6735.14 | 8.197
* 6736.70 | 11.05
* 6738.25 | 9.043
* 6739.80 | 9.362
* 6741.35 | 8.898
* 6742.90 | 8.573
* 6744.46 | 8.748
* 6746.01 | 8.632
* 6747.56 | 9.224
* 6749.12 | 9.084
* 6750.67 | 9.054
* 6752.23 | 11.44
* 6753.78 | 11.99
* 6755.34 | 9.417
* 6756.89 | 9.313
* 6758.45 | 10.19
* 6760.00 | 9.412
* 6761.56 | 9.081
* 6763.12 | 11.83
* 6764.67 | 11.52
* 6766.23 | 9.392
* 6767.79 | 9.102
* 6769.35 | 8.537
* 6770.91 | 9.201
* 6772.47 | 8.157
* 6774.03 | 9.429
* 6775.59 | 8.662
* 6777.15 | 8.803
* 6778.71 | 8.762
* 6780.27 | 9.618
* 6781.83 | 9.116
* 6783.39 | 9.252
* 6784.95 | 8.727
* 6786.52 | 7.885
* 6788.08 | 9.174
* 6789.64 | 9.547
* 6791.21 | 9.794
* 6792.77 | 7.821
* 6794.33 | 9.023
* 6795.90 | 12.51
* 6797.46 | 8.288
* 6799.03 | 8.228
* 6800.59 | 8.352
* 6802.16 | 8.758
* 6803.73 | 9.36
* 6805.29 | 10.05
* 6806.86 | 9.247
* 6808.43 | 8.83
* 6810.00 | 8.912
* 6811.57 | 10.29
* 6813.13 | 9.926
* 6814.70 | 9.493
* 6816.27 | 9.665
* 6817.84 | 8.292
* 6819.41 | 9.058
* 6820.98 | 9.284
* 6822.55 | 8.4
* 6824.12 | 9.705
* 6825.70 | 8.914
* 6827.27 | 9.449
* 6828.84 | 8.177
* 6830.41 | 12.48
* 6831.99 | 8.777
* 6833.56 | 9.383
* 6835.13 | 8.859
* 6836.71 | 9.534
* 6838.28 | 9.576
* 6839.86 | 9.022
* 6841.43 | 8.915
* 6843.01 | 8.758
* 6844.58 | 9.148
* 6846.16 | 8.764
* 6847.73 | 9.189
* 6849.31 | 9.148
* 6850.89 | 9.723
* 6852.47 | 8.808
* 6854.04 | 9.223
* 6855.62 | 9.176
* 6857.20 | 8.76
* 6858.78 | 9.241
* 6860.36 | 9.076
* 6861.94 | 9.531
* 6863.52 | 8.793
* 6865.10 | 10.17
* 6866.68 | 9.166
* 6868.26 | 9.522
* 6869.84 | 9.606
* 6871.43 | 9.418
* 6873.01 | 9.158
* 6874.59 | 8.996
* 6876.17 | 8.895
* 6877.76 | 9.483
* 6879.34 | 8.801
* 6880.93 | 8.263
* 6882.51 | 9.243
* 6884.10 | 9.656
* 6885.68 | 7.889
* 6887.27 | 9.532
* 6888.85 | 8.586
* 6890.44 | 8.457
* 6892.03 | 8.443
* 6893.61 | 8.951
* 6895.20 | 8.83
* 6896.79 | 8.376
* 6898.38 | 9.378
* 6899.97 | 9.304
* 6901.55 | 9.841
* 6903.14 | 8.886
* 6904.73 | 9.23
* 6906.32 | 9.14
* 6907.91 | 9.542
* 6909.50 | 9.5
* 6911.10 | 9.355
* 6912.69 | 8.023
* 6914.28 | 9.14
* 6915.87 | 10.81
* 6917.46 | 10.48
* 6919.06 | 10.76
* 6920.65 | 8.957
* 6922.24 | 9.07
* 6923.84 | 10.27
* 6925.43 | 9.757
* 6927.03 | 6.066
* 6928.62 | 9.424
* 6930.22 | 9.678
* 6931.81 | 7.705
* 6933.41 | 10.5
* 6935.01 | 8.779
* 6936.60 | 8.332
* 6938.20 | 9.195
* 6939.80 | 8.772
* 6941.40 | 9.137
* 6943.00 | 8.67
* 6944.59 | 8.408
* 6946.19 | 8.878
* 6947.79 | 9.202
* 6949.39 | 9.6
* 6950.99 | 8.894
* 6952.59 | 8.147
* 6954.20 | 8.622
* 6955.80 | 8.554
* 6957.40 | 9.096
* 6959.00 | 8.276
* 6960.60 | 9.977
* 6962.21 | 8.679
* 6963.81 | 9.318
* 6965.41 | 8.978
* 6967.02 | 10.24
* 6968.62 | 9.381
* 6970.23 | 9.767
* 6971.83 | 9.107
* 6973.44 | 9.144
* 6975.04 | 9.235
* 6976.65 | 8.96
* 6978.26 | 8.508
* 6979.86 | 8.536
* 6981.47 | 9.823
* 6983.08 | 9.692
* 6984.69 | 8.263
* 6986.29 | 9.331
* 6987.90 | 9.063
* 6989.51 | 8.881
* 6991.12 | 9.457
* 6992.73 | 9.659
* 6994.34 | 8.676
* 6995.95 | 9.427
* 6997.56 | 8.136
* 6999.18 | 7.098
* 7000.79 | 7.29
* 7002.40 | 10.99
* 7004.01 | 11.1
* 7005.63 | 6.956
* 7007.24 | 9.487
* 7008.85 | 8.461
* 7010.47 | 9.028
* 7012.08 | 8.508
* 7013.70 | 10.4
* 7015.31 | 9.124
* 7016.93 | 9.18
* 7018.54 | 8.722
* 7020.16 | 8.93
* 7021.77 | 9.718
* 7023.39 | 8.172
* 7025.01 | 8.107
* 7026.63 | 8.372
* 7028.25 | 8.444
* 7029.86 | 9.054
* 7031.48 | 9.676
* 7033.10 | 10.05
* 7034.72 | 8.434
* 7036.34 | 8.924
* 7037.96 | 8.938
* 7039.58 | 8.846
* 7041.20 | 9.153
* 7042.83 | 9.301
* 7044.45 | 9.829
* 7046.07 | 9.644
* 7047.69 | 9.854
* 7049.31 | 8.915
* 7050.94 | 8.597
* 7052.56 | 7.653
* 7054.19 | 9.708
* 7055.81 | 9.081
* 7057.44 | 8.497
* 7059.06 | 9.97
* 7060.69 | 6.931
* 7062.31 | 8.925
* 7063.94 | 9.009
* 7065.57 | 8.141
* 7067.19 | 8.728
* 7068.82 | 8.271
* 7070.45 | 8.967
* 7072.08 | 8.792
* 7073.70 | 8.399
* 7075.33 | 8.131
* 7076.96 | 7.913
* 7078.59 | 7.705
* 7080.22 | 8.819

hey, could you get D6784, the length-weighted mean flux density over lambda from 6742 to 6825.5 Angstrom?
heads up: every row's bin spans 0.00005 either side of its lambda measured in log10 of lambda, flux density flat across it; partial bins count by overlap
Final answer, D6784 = 9.32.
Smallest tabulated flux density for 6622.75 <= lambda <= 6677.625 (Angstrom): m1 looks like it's 5.002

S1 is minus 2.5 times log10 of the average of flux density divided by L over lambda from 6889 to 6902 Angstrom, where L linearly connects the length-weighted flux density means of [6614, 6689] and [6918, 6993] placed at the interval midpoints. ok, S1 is 0.03 mag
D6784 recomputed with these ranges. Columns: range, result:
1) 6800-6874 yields 9.26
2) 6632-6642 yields 9.38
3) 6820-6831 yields 9.43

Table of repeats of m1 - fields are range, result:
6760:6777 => 8.157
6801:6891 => 7.889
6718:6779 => 7.722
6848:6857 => 8.808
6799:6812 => 8.228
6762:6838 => 7.821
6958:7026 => 6.956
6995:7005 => 7.098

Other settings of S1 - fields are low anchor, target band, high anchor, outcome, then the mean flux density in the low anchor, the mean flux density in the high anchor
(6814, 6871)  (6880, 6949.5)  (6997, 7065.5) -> 0.00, 9.24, 8.93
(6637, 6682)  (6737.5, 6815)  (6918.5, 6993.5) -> -0.03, 9.14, 9.07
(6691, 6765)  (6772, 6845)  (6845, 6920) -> 0.01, 9.34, 9.2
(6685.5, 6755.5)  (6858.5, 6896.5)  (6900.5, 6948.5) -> 0.02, 9.21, 9.19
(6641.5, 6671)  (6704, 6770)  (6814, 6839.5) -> -0.02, 8.96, 9.31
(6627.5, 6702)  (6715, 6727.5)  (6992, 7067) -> 0.05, 9.25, 8.93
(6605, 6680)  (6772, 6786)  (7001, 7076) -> 0.03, 9.29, 8.95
